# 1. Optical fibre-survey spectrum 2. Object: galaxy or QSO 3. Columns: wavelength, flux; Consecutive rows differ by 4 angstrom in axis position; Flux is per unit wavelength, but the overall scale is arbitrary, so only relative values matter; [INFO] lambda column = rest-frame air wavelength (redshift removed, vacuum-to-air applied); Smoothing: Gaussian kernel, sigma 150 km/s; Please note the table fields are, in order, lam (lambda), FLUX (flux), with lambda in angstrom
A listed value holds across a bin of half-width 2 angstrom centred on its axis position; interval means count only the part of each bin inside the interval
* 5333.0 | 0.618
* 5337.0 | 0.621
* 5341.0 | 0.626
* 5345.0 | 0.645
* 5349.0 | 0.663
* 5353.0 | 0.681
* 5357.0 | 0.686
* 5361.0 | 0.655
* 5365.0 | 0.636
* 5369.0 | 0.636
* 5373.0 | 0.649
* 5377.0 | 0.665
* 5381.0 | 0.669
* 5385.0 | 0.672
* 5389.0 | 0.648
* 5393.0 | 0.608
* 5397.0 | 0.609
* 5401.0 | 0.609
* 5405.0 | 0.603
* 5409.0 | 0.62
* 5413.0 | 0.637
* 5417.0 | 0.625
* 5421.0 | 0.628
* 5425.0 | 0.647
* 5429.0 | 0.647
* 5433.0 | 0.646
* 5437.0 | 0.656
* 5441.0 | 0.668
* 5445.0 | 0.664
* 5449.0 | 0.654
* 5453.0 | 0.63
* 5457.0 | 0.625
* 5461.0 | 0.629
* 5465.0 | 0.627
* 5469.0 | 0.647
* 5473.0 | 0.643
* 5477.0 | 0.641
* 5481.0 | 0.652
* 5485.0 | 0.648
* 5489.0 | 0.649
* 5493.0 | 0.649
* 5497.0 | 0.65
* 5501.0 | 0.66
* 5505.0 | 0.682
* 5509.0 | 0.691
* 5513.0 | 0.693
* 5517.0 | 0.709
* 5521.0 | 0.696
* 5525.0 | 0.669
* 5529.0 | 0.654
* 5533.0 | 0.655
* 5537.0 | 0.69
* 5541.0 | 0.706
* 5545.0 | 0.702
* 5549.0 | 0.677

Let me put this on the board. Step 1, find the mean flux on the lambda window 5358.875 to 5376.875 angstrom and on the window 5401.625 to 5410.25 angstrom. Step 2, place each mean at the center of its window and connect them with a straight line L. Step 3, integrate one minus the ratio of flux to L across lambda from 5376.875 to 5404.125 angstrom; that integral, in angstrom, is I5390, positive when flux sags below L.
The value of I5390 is -0.5 angstrom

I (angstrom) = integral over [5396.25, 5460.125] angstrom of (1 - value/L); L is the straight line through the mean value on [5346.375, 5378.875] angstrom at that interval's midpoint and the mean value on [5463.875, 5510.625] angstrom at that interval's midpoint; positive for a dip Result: 1.94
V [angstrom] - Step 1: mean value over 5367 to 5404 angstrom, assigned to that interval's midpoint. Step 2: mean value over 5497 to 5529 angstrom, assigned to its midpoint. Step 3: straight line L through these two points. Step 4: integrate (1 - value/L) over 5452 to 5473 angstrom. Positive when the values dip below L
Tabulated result 1.02 angstrom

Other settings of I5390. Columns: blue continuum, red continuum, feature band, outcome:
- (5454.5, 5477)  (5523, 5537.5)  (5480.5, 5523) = -1.3 angstrom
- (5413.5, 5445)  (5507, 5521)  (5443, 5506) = 2.5 angstrom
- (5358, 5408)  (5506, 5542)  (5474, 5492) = 0.6 angstrom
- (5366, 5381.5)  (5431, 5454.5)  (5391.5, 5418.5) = 1.5 angstrom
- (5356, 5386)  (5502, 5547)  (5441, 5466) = 1.2 angstrom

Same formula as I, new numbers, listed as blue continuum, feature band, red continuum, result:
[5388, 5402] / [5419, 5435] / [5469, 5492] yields -0.35 angstrom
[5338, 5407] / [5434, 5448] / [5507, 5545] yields 0.04 angstrom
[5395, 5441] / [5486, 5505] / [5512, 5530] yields 0.48 angstrom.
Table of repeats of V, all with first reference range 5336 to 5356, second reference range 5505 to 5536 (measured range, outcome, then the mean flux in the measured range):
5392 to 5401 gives 0.7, 0.609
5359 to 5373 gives 0.2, 0.643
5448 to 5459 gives 0.6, 0.635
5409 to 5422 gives 0.7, 0.629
